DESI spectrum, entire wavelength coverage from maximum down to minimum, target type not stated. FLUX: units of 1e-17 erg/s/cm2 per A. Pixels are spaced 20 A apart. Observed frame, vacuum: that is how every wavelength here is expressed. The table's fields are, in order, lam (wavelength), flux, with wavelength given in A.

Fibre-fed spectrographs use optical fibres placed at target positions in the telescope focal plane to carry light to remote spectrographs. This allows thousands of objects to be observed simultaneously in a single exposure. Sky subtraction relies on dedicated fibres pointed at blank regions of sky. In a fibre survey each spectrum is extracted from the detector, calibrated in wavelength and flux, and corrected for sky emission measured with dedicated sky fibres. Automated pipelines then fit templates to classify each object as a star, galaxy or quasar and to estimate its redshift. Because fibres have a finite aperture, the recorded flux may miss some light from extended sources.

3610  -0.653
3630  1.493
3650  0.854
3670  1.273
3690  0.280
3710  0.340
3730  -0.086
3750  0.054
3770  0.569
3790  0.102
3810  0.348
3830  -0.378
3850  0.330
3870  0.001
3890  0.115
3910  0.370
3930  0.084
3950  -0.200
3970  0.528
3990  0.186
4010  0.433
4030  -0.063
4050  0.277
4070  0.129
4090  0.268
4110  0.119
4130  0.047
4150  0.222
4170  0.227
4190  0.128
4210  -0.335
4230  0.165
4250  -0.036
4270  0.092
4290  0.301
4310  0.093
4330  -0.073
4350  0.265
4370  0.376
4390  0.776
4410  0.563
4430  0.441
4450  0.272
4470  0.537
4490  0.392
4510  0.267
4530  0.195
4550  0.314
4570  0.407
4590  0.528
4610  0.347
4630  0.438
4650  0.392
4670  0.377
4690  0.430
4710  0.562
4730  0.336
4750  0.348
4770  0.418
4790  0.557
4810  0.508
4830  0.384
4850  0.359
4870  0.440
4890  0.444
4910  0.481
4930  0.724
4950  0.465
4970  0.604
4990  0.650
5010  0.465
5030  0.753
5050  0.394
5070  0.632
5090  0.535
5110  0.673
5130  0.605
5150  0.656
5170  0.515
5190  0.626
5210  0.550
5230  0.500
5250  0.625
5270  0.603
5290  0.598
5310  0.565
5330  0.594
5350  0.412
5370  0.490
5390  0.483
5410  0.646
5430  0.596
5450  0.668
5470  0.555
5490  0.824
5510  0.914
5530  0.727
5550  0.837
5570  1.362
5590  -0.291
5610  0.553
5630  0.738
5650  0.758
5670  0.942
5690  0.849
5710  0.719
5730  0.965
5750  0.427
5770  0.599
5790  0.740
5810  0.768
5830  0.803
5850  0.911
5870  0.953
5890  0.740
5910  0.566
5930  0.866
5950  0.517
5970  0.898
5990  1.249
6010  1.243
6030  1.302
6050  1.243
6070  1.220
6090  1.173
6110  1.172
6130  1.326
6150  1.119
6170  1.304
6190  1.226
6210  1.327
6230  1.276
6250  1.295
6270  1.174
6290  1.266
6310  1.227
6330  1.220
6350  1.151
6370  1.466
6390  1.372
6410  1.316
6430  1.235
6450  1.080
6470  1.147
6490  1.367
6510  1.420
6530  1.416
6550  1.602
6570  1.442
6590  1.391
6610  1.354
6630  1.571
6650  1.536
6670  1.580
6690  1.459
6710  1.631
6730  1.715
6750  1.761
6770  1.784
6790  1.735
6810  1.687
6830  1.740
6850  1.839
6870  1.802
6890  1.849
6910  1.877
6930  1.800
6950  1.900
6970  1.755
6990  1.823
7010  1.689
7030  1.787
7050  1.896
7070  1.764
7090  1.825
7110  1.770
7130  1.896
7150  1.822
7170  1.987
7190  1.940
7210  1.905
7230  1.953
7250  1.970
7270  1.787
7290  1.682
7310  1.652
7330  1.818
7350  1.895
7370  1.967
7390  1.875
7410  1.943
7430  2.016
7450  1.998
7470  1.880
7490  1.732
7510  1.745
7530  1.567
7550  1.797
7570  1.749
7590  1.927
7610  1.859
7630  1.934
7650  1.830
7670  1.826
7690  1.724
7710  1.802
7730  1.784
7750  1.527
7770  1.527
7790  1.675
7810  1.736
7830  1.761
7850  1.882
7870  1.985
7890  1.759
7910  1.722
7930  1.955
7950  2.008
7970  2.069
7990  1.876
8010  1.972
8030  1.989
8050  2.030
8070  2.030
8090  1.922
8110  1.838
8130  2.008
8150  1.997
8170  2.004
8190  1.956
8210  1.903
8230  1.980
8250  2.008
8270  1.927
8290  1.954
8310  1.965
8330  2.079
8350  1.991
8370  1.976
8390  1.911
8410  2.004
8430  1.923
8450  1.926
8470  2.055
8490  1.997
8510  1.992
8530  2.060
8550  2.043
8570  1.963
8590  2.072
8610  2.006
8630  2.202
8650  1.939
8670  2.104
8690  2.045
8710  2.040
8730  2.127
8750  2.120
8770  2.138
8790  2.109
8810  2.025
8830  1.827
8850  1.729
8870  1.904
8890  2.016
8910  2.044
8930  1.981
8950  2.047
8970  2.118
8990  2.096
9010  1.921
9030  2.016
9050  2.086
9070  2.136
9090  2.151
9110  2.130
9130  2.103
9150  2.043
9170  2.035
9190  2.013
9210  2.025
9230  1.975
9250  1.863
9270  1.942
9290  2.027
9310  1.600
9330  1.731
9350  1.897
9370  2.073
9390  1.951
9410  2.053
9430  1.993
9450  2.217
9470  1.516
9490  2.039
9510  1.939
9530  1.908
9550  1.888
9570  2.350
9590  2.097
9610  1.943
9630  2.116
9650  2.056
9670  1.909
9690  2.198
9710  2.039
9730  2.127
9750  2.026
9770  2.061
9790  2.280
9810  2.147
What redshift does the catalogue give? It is 0.500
